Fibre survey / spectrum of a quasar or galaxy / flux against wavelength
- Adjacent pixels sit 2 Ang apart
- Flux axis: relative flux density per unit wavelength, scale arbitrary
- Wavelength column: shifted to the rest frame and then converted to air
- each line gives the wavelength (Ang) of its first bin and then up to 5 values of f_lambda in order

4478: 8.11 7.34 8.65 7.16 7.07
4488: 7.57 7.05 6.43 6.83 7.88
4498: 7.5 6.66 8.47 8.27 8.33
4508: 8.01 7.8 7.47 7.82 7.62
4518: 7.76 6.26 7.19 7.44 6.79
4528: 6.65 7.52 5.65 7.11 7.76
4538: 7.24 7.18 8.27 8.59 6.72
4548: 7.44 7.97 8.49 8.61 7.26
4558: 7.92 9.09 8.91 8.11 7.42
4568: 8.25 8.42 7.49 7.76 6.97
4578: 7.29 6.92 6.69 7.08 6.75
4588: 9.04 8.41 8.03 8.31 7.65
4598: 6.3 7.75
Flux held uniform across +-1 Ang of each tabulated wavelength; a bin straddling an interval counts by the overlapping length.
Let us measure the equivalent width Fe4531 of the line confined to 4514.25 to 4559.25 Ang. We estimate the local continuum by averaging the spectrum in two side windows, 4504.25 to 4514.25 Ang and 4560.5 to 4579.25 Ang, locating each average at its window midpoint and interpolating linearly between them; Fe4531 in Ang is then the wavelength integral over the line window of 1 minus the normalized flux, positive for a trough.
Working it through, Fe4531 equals 2.6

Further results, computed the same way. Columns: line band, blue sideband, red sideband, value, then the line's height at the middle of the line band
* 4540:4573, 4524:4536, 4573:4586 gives -4.89 Ang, 7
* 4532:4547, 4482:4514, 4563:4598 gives 0.33 Ang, 7.59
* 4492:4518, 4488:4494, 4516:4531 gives -2.53 Ang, 6.99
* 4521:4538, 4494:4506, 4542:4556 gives 1.79 Ang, 7.86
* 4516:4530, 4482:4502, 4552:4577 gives 0.93 Ang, 7.6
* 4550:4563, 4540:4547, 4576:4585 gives -1.49 Ang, 7.49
